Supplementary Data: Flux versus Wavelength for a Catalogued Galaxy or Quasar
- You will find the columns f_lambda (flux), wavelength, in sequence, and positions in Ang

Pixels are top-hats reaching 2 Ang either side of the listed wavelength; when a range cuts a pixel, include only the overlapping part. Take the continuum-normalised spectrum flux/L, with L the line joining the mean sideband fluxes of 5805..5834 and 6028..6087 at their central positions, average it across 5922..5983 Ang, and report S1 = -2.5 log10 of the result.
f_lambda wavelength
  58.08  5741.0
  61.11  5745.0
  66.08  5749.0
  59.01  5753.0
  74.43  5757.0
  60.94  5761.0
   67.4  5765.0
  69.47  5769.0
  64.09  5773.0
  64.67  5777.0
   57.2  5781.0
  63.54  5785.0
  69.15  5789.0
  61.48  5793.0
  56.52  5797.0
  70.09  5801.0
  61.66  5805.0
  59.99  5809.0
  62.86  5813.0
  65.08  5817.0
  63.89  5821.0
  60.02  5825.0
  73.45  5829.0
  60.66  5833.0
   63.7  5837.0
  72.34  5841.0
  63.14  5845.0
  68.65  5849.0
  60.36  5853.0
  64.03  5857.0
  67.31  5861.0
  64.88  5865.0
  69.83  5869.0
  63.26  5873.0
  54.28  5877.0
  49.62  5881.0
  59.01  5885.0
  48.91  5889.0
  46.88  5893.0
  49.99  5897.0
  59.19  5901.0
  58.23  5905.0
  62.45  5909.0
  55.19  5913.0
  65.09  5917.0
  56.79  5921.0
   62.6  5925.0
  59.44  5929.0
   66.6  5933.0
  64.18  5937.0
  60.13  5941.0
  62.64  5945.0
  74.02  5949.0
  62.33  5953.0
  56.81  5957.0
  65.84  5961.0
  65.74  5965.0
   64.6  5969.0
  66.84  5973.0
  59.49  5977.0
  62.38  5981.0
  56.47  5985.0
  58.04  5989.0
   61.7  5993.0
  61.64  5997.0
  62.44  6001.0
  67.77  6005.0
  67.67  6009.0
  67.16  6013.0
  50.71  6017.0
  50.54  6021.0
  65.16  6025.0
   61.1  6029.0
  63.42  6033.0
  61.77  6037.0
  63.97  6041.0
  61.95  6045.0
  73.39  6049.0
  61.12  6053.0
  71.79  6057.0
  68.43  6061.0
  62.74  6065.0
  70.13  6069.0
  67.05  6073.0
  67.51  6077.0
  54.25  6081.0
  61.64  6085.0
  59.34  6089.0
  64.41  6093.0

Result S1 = 0.014 mag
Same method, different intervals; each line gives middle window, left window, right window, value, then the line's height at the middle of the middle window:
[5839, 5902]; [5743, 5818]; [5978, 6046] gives 0.05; 62.9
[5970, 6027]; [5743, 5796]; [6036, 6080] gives 0.08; 65.8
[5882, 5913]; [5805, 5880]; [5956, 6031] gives 0.16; 63.2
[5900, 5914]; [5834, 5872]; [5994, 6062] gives 0.11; 65.1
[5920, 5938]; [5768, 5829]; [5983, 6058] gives 0.01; 62.9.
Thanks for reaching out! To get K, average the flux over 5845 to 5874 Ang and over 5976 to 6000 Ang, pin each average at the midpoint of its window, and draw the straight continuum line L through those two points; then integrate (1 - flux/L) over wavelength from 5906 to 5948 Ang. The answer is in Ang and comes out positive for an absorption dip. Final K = 0.6 Ang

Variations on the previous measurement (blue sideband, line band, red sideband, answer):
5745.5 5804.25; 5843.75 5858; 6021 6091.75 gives 0.05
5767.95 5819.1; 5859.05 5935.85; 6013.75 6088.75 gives 5.24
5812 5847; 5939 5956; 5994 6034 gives -0.37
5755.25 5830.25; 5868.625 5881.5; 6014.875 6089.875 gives 0.99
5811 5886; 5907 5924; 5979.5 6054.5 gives 0.78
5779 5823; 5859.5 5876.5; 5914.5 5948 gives -0.70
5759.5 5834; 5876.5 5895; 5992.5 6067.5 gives 3.54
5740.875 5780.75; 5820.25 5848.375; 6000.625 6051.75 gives -0.66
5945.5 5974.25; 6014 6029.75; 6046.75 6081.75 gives 2.10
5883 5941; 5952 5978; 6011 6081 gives -1.22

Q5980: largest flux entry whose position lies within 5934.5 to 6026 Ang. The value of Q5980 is 74.02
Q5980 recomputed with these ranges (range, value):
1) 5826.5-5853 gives 73.45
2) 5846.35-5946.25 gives 69.83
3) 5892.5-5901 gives 59.19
